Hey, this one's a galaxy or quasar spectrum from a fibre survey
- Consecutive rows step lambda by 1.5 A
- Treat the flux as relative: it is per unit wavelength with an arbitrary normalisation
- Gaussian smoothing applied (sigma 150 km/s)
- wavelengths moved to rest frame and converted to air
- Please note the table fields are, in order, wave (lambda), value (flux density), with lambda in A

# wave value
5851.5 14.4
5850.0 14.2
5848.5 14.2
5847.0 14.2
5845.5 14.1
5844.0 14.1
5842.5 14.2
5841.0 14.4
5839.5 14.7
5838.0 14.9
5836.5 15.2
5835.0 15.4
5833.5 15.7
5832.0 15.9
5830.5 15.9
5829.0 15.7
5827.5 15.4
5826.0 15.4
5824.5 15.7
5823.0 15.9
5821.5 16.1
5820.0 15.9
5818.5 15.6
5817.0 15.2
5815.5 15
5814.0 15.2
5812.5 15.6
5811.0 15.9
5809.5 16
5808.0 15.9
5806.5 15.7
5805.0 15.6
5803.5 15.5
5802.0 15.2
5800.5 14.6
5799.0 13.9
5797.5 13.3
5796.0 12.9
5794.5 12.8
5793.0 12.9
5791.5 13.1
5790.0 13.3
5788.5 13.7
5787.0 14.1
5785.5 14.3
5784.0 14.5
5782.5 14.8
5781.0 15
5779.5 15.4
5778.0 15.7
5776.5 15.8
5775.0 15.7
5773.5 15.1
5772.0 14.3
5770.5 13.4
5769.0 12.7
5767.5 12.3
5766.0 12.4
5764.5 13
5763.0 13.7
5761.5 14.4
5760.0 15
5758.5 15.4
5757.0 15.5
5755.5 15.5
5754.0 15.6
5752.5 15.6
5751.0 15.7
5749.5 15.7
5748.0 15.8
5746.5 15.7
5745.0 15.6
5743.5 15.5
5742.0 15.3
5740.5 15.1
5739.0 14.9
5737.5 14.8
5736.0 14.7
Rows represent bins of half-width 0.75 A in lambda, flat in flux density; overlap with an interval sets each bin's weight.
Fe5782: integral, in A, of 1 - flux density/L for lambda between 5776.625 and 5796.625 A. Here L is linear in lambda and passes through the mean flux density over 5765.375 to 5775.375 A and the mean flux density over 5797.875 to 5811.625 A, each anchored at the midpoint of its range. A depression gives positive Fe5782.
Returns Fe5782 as 0.4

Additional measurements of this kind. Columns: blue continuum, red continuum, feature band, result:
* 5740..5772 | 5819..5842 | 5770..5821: 1.2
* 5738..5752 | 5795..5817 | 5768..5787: 0.7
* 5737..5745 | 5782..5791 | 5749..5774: 0.5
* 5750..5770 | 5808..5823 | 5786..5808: 1.6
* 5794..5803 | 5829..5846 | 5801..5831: -2.6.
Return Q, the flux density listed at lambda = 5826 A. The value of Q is 15.4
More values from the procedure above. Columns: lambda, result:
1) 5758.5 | 15.4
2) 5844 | 14.1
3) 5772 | 14.3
